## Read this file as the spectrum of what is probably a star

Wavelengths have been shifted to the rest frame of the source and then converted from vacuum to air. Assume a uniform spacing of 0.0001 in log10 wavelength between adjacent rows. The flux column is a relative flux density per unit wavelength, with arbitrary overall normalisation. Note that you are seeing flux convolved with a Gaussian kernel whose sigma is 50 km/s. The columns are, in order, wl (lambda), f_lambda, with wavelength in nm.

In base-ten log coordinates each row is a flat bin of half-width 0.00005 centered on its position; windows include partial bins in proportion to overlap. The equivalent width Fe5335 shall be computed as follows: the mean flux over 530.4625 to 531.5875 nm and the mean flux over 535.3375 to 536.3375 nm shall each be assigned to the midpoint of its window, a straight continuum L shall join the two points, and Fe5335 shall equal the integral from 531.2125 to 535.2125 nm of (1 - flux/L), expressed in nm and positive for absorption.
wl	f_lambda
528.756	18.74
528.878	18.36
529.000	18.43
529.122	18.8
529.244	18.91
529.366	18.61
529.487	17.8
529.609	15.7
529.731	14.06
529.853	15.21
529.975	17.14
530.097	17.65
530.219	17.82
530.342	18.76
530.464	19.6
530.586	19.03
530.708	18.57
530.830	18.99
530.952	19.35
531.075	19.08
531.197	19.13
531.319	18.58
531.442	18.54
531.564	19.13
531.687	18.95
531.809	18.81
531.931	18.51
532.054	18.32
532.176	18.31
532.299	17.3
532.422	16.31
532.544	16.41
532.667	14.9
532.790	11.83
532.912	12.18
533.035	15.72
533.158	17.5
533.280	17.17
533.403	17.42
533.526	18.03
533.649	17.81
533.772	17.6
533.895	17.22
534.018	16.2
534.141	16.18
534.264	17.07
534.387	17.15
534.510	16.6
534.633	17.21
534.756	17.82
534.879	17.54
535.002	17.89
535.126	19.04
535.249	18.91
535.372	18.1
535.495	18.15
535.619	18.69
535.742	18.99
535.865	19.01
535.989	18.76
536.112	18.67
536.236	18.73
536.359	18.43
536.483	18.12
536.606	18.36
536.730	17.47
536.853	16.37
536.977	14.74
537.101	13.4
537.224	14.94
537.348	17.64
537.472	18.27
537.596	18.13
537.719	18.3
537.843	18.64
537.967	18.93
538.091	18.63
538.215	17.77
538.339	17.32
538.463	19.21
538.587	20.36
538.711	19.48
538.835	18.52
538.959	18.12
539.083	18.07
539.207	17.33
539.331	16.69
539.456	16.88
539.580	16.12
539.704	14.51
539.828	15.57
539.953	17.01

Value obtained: 0.35 nm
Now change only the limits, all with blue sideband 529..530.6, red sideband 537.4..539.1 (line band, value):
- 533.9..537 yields 0.077 nm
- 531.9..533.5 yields 0.146 nm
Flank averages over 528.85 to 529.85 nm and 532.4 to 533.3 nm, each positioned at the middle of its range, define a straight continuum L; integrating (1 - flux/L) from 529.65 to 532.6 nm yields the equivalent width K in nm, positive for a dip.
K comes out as -0.33 nm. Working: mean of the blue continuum 17.4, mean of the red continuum 15.1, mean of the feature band 18.1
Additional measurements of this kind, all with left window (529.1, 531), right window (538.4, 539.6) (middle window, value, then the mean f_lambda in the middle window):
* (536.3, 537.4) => 0.090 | 16.6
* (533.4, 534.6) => 0.058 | 17.1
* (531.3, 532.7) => 0.003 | 17.9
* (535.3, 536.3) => -0.033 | 18.6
